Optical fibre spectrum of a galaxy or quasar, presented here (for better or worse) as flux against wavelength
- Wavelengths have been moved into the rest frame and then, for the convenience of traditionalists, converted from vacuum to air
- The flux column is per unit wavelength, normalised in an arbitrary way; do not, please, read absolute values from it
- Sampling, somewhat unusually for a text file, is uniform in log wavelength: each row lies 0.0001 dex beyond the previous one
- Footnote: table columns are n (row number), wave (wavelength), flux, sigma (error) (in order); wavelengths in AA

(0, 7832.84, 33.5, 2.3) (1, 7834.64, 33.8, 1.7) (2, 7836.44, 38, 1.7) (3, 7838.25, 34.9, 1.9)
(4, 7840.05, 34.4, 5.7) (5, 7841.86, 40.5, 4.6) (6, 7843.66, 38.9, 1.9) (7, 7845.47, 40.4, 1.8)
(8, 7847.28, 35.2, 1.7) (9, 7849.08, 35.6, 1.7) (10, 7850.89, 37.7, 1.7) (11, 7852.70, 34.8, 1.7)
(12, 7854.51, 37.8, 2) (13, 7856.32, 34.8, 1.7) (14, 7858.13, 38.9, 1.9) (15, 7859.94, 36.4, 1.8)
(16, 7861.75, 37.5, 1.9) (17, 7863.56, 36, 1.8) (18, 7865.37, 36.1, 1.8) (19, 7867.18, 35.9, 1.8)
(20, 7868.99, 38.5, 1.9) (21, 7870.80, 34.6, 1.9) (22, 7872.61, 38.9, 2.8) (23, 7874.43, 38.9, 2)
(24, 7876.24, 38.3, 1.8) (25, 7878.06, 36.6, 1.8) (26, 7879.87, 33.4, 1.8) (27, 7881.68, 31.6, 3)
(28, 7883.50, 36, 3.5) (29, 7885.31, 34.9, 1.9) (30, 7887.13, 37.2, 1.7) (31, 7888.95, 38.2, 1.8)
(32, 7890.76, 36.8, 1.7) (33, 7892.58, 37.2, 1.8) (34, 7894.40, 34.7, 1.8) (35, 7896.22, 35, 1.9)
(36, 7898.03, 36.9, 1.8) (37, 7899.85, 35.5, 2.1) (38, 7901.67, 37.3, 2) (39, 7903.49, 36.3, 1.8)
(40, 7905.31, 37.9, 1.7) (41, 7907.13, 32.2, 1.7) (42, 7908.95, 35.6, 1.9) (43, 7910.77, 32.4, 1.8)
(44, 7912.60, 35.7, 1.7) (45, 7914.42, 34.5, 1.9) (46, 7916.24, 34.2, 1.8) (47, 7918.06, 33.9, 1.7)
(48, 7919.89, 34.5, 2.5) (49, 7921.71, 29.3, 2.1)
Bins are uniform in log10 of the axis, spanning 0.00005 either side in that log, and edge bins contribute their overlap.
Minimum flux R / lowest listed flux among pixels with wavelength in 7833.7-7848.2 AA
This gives 33.8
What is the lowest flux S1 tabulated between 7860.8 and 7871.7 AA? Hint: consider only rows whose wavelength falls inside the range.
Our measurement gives 34.6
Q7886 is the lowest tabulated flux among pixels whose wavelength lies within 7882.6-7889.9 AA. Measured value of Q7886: 34.9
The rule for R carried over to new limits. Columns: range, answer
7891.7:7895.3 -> 34.7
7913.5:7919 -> 33.9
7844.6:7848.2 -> 35.2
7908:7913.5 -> 32.4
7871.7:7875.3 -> 38.9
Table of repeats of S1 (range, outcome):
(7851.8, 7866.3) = 34.8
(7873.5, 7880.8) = 33.4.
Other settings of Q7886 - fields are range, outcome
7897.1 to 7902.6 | 35.5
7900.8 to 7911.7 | 32.2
